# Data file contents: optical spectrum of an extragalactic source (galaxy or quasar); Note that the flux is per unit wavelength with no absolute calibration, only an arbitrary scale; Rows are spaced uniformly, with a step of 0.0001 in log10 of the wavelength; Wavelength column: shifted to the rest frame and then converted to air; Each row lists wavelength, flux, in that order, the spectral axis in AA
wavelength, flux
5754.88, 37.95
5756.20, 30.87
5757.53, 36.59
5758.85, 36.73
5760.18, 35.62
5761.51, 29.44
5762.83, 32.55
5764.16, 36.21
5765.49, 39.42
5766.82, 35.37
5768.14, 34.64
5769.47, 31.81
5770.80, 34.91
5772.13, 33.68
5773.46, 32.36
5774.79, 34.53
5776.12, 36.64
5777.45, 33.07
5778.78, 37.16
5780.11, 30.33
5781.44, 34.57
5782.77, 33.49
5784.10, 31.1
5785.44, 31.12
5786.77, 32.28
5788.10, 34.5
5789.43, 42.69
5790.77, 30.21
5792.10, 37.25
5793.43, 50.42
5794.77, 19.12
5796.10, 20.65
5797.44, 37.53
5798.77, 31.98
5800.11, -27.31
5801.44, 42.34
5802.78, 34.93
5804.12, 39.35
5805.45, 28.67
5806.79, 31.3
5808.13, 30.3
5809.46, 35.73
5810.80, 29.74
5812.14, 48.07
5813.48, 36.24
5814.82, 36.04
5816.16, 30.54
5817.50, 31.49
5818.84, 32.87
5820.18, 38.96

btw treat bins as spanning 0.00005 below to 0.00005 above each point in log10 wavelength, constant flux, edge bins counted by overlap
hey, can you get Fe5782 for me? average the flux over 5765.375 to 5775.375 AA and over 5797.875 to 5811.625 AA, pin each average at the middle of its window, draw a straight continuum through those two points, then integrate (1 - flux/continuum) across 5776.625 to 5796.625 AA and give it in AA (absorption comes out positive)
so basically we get -1.2 AA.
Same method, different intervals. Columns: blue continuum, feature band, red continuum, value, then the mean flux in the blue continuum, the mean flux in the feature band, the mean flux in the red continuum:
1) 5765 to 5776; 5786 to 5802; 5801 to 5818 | 2.56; 34.6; 29.2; 34.9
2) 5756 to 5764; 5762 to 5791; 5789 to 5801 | -3.50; 33.9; 34.2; 26.9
